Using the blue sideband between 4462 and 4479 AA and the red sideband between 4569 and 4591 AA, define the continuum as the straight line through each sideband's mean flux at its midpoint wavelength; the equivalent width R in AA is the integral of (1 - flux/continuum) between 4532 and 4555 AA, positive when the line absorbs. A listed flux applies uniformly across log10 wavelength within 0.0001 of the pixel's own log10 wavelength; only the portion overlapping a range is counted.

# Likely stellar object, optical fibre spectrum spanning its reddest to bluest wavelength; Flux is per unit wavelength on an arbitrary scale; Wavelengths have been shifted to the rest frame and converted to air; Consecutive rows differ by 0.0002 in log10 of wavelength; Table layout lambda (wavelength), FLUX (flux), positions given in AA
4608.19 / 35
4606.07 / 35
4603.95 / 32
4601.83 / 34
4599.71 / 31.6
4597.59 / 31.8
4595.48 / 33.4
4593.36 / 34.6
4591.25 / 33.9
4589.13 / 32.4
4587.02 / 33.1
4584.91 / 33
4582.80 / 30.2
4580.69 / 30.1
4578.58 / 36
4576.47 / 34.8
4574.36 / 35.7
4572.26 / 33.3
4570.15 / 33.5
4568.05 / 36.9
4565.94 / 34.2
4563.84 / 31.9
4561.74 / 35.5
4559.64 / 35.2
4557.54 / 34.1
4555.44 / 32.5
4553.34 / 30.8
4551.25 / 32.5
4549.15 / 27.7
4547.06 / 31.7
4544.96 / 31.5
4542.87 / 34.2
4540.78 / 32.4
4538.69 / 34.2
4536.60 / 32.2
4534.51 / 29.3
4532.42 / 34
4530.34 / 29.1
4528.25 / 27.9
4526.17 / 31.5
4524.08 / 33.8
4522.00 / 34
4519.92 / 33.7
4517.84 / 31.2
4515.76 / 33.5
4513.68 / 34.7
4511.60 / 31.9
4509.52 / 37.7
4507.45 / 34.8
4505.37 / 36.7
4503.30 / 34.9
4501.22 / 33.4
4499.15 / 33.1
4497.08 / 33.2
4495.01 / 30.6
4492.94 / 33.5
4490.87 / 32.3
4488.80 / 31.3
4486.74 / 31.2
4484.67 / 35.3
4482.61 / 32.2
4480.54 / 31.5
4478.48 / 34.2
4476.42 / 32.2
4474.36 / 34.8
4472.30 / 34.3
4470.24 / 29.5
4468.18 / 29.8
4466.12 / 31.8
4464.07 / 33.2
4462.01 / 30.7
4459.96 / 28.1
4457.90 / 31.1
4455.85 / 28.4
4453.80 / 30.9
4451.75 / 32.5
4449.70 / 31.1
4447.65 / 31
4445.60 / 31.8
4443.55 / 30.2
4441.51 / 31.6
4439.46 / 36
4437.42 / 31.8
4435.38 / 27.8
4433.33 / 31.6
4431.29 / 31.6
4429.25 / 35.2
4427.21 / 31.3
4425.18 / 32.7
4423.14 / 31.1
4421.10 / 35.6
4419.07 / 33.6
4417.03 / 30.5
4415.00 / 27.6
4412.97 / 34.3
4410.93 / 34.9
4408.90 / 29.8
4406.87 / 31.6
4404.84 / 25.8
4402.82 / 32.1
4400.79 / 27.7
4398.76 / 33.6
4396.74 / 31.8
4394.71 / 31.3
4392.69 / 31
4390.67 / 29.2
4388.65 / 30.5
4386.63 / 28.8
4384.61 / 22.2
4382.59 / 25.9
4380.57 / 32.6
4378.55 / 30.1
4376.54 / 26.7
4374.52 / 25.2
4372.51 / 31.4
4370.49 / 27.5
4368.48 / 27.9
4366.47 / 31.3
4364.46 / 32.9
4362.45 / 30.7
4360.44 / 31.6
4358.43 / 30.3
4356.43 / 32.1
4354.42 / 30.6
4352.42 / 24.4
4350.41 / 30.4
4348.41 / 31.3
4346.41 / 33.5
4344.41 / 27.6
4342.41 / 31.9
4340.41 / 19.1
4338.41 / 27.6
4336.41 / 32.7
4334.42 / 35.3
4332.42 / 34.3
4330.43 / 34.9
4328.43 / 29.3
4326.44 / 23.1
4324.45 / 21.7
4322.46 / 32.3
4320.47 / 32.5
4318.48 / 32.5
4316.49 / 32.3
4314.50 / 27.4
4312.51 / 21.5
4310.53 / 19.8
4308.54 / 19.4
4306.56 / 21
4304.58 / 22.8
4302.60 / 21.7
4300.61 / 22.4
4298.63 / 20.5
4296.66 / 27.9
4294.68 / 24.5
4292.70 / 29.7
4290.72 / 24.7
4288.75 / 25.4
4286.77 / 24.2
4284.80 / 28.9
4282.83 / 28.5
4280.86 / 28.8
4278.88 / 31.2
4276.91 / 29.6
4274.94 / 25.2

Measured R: 0.8 AA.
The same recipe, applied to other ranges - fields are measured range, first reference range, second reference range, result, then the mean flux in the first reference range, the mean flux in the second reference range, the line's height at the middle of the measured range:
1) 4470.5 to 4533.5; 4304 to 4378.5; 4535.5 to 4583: -2.2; 28.6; 33.1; 32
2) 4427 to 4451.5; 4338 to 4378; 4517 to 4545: -1.0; 29.2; 32.1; 30.6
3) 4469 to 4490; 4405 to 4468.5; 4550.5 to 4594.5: -0.3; 31.5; 33.5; 32.2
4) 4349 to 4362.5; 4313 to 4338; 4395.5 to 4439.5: 0.4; 30.4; 31.6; 30.8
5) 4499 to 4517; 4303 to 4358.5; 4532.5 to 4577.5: -1.4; 28.2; 33.1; 32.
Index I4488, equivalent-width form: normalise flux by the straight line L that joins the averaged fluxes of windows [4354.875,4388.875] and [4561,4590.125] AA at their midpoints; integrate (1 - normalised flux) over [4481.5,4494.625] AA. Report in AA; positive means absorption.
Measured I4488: -0.3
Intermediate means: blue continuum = 29.3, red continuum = 33.6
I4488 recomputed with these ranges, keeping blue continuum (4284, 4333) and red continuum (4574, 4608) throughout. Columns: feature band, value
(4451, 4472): -0.52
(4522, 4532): 0.15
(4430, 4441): -0.95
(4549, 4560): 0.00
